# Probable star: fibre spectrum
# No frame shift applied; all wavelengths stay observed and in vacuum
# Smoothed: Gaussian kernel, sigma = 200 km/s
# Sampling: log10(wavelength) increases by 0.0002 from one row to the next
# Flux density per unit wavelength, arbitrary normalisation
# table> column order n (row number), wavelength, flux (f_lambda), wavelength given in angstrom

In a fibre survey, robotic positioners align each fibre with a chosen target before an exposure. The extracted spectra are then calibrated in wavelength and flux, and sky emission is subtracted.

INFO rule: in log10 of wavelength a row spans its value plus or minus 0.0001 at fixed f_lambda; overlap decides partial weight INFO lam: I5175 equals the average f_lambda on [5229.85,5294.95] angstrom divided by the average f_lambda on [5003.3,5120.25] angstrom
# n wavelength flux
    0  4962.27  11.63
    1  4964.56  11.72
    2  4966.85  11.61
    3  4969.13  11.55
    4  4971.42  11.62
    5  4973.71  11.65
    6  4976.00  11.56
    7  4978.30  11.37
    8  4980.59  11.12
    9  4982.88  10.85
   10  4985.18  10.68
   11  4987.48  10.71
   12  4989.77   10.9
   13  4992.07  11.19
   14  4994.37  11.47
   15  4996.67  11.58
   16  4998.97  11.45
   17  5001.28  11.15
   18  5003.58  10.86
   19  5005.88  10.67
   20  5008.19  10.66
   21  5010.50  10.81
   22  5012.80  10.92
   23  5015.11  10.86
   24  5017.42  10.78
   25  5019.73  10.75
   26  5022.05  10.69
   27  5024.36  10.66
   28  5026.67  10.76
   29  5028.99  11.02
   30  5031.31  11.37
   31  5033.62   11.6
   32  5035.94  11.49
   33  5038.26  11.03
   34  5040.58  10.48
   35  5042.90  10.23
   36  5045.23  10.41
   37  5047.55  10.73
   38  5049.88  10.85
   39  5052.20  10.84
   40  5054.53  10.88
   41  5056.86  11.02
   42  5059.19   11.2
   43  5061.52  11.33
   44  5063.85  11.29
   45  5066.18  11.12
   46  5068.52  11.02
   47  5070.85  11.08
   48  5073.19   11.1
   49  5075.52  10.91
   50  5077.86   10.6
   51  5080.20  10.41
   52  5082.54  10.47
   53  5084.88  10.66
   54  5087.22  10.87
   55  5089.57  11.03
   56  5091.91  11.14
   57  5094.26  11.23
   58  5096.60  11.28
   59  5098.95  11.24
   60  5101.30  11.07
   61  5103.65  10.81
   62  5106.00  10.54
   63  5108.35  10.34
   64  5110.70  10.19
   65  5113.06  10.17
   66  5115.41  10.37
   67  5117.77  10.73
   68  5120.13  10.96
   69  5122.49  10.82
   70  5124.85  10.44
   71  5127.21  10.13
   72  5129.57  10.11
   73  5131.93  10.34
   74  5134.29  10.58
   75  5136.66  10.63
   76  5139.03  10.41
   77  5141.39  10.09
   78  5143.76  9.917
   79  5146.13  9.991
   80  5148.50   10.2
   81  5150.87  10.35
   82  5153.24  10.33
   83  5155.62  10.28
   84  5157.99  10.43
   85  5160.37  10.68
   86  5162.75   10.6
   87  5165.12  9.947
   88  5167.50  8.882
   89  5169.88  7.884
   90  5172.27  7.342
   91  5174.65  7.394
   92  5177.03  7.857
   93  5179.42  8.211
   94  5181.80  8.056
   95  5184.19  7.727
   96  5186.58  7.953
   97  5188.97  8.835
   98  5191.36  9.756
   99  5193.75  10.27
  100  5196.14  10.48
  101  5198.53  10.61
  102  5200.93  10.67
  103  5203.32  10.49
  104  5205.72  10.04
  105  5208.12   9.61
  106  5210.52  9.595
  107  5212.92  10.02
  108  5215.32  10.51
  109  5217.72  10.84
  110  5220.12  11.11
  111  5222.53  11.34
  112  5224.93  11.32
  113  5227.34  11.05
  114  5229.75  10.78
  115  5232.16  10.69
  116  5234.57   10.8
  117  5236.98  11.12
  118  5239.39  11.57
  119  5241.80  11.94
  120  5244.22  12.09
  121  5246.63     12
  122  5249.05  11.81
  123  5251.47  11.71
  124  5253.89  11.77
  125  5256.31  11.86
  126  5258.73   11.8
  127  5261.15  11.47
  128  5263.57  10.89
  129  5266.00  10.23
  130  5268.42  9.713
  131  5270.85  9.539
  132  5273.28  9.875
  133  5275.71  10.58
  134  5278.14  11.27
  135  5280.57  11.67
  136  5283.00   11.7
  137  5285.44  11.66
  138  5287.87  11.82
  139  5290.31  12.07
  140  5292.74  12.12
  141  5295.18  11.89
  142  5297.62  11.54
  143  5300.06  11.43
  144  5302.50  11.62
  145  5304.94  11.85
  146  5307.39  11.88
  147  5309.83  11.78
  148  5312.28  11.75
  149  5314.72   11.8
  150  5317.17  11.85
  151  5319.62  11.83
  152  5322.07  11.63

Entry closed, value 1.04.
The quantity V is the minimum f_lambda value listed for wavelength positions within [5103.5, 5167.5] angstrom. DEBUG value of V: 8.882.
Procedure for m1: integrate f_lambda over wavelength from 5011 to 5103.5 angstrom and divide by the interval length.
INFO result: 10.9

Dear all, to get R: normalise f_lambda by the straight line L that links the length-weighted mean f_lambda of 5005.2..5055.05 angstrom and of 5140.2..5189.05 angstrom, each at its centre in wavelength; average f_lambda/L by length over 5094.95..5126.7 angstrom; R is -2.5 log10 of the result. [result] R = -0.088 mag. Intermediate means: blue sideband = 10.8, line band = 10.7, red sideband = 9.19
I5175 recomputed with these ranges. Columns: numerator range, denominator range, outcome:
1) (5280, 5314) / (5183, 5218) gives 1.20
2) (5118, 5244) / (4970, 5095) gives 0.92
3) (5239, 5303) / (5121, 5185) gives 1.18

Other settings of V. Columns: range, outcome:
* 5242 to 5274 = 9.539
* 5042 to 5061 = 10.23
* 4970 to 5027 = 10.66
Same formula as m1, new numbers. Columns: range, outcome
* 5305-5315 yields 11.8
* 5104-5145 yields 10.4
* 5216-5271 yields 11.2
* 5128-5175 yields 9.86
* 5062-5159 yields 10.6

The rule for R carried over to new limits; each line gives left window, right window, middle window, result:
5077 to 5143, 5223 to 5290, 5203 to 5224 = 0.07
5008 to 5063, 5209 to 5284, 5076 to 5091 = 0.02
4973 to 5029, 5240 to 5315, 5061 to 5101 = 0.01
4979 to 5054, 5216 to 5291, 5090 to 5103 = -0.01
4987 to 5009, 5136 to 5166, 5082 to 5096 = -0.03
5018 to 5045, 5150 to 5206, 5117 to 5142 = -0.07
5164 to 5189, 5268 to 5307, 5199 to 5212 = -0.13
